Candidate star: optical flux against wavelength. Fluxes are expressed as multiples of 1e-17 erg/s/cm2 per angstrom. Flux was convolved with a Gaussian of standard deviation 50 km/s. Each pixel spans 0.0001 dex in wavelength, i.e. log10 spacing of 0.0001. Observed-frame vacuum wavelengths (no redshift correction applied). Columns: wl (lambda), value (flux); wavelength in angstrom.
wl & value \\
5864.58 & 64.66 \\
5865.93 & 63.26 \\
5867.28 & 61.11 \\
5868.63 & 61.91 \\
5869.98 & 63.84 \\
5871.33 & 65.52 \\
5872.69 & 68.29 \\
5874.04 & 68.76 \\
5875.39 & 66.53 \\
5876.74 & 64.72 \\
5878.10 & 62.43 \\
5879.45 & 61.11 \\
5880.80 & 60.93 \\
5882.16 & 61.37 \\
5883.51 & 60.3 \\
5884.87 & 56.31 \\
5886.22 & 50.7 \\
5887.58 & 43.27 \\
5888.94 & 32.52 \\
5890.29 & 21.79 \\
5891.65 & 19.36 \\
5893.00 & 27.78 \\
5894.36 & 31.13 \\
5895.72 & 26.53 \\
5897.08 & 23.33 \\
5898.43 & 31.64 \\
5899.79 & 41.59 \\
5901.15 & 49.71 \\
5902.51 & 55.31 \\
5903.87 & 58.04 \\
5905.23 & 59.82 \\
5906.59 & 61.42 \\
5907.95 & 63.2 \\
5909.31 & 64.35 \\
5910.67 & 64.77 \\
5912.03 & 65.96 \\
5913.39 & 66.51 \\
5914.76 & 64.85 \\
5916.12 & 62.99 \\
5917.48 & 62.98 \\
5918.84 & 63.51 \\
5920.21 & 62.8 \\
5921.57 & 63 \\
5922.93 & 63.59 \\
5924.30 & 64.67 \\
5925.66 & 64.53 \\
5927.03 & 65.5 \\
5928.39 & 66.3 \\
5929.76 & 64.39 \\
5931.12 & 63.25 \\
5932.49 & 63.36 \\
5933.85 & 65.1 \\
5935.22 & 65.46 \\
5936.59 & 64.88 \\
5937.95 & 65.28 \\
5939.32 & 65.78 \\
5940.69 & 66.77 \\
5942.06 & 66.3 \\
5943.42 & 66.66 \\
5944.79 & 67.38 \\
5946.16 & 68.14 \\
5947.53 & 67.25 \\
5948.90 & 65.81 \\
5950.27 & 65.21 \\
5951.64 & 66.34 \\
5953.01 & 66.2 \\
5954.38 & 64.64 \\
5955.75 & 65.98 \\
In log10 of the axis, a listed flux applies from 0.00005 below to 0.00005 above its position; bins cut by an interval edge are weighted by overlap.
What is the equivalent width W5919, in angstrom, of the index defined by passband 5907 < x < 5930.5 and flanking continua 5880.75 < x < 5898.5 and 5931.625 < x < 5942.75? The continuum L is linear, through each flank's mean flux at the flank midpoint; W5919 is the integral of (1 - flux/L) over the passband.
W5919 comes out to -4.1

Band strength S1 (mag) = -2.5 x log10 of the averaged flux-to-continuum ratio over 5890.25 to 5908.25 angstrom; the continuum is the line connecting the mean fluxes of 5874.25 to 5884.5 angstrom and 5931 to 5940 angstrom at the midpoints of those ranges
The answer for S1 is 0.47 mag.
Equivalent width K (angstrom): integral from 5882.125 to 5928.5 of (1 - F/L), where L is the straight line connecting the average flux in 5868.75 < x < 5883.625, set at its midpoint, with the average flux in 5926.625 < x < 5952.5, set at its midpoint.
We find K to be 8.98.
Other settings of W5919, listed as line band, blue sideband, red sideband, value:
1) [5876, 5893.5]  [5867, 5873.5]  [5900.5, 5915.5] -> 4.19 angstrom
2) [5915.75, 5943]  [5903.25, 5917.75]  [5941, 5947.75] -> 0.35 angstrom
